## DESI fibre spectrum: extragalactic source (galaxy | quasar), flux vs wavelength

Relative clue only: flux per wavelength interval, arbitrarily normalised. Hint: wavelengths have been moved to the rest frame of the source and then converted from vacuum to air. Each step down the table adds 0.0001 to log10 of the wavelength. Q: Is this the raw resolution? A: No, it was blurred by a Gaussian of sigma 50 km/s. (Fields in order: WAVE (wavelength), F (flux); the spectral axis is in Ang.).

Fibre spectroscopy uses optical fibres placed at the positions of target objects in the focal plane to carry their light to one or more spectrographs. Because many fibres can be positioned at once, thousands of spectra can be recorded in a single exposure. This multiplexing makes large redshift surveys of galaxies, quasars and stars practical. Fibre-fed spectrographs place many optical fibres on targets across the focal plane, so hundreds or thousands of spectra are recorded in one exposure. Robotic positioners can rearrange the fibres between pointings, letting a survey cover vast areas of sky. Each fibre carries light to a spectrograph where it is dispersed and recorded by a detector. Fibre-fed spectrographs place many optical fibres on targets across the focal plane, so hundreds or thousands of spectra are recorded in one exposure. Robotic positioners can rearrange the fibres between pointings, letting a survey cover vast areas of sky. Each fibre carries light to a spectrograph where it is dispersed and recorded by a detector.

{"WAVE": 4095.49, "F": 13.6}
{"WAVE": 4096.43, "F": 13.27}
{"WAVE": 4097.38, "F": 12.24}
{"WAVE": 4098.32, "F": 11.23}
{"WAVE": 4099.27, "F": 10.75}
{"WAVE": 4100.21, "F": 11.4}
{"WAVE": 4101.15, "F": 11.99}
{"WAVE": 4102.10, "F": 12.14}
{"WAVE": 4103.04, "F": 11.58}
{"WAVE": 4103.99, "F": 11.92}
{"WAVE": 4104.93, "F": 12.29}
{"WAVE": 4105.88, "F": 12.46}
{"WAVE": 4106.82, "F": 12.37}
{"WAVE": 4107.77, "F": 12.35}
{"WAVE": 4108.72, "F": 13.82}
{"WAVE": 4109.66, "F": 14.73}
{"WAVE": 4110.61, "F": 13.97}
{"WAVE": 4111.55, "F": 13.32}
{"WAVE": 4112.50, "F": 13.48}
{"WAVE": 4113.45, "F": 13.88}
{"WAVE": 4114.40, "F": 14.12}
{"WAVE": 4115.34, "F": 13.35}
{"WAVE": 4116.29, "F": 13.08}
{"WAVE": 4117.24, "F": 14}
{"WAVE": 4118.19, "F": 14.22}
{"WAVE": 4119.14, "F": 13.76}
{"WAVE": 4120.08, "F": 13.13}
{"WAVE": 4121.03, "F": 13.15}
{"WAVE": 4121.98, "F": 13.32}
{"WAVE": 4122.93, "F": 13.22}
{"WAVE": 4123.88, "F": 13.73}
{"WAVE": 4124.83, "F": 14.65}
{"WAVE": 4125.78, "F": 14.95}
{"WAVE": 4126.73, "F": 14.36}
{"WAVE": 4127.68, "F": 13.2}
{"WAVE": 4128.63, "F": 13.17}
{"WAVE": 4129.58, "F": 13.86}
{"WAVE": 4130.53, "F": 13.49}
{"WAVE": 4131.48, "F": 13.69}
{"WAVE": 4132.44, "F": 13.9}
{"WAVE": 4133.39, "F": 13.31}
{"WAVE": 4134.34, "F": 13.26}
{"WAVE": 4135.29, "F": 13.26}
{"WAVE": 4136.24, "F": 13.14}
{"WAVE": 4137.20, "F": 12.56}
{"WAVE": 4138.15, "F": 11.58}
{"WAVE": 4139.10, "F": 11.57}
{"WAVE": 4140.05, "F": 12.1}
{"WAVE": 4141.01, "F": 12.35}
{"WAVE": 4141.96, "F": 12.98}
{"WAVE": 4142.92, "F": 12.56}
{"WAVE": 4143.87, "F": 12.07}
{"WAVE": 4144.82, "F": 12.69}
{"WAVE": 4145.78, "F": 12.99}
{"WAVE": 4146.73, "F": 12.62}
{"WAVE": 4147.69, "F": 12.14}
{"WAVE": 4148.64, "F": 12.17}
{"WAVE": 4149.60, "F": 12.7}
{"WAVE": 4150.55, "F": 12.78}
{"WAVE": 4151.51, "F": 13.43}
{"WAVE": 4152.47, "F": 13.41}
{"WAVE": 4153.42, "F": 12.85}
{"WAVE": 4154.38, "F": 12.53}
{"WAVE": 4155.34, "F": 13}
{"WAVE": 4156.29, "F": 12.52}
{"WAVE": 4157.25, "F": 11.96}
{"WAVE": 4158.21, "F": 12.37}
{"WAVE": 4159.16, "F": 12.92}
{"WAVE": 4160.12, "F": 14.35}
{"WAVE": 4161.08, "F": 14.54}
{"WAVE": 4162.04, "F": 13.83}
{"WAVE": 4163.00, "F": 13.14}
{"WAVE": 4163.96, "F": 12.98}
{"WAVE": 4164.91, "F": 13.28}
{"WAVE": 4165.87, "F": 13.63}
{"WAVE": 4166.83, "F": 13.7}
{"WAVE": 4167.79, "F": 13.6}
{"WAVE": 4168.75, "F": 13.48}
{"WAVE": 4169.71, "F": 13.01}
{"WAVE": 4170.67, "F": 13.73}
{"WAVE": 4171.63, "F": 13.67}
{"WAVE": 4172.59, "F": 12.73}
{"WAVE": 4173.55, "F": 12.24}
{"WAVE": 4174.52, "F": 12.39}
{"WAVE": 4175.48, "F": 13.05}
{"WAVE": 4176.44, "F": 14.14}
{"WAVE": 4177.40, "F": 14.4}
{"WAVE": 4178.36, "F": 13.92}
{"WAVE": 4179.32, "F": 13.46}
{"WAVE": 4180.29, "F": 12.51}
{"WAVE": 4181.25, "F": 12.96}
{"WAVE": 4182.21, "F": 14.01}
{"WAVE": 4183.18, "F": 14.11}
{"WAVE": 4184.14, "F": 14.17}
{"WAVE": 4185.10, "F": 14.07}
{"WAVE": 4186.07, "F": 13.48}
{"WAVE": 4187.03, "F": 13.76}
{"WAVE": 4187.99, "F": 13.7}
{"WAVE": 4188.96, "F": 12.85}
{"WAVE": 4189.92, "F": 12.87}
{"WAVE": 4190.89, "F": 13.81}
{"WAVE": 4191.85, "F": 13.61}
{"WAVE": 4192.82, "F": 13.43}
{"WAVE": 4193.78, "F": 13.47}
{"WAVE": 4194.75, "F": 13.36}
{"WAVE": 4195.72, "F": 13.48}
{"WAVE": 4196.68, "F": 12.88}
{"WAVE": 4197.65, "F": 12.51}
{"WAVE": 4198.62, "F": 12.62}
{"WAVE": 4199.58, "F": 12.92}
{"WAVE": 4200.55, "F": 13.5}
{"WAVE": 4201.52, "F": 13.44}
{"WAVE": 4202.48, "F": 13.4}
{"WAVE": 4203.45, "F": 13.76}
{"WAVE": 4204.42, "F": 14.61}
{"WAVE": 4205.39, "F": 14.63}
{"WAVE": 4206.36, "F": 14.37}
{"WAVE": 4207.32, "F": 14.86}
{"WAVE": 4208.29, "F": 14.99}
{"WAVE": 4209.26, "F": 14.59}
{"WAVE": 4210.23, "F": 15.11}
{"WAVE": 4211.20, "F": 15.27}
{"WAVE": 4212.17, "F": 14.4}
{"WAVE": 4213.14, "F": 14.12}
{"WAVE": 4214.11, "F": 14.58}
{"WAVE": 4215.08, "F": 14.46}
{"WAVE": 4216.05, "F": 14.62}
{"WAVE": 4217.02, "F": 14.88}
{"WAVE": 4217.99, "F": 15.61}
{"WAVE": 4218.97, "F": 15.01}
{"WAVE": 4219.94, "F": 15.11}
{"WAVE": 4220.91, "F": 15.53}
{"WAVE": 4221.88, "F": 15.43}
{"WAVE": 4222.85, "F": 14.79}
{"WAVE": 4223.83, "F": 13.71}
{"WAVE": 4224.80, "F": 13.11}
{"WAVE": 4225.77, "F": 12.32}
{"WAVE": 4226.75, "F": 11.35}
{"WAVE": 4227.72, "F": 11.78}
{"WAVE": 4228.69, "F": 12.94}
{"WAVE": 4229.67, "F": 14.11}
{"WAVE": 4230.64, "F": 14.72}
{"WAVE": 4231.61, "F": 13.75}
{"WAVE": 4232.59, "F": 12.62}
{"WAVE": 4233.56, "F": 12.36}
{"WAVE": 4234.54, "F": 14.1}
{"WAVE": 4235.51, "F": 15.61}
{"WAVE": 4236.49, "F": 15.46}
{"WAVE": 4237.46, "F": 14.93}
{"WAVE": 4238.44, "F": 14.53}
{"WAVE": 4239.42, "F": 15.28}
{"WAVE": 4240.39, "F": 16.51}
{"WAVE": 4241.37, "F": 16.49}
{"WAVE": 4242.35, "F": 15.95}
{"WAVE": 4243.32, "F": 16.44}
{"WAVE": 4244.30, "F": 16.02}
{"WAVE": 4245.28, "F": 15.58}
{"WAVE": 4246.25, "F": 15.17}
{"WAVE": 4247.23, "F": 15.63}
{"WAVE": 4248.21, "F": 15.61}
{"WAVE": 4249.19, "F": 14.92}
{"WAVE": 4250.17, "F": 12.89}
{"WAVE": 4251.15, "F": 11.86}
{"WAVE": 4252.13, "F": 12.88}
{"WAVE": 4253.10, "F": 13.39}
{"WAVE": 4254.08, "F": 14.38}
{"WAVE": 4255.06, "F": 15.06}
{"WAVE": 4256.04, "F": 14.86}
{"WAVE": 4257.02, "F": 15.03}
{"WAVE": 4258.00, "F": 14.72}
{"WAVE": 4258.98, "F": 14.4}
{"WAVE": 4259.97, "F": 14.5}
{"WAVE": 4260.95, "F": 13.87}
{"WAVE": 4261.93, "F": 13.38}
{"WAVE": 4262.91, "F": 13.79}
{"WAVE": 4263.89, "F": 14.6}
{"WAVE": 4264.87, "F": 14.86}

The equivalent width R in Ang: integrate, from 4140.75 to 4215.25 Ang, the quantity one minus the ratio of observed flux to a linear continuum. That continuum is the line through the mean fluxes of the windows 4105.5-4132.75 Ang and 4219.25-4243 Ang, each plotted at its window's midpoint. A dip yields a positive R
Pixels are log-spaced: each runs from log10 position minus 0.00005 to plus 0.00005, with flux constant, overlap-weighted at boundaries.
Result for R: 2.9 Ang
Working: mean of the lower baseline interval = 13.6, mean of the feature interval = 13.4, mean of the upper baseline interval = 14.3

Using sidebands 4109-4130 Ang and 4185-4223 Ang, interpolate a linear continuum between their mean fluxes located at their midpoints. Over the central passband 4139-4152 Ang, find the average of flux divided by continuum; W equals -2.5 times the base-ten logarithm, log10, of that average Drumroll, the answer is 0.11 mag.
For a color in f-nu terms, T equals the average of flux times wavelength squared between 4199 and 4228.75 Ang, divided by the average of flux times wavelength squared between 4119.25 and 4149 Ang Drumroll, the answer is 1.13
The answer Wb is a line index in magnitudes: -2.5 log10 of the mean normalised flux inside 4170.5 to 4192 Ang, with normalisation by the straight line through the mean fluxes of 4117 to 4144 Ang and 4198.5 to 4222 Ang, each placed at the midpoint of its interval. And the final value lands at 0.05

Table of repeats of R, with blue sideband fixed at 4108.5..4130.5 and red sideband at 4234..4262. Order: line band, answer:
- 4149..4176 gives 1.9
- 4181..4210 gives 1.4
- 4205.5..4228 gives 0.3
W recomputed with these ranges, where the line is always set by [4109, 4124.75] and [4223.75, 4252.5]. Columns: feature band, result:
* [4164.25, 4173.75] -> 0.048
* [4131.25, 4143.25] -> 0.084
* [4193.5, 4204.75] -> 0.063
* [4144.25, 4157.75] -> 0.095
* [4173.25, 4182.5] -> 0.054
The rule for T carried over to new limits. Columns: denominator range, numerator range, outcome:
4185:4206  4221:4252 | 1.09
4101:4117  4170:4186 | 1.07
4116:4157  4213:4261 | 1.16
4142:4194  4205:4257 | 1.13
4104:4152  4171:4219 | 1.08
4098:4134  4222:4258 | 1.15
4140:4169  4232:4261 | 1.18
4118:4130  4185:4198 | 1.00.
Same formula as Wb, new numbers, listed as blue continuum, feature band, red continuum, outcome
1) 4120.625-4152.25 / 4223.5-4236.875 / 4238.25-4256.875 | 0.095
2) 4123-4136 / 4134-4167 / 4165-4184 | 0.060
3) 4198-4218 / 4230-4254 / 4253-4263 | -0.027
